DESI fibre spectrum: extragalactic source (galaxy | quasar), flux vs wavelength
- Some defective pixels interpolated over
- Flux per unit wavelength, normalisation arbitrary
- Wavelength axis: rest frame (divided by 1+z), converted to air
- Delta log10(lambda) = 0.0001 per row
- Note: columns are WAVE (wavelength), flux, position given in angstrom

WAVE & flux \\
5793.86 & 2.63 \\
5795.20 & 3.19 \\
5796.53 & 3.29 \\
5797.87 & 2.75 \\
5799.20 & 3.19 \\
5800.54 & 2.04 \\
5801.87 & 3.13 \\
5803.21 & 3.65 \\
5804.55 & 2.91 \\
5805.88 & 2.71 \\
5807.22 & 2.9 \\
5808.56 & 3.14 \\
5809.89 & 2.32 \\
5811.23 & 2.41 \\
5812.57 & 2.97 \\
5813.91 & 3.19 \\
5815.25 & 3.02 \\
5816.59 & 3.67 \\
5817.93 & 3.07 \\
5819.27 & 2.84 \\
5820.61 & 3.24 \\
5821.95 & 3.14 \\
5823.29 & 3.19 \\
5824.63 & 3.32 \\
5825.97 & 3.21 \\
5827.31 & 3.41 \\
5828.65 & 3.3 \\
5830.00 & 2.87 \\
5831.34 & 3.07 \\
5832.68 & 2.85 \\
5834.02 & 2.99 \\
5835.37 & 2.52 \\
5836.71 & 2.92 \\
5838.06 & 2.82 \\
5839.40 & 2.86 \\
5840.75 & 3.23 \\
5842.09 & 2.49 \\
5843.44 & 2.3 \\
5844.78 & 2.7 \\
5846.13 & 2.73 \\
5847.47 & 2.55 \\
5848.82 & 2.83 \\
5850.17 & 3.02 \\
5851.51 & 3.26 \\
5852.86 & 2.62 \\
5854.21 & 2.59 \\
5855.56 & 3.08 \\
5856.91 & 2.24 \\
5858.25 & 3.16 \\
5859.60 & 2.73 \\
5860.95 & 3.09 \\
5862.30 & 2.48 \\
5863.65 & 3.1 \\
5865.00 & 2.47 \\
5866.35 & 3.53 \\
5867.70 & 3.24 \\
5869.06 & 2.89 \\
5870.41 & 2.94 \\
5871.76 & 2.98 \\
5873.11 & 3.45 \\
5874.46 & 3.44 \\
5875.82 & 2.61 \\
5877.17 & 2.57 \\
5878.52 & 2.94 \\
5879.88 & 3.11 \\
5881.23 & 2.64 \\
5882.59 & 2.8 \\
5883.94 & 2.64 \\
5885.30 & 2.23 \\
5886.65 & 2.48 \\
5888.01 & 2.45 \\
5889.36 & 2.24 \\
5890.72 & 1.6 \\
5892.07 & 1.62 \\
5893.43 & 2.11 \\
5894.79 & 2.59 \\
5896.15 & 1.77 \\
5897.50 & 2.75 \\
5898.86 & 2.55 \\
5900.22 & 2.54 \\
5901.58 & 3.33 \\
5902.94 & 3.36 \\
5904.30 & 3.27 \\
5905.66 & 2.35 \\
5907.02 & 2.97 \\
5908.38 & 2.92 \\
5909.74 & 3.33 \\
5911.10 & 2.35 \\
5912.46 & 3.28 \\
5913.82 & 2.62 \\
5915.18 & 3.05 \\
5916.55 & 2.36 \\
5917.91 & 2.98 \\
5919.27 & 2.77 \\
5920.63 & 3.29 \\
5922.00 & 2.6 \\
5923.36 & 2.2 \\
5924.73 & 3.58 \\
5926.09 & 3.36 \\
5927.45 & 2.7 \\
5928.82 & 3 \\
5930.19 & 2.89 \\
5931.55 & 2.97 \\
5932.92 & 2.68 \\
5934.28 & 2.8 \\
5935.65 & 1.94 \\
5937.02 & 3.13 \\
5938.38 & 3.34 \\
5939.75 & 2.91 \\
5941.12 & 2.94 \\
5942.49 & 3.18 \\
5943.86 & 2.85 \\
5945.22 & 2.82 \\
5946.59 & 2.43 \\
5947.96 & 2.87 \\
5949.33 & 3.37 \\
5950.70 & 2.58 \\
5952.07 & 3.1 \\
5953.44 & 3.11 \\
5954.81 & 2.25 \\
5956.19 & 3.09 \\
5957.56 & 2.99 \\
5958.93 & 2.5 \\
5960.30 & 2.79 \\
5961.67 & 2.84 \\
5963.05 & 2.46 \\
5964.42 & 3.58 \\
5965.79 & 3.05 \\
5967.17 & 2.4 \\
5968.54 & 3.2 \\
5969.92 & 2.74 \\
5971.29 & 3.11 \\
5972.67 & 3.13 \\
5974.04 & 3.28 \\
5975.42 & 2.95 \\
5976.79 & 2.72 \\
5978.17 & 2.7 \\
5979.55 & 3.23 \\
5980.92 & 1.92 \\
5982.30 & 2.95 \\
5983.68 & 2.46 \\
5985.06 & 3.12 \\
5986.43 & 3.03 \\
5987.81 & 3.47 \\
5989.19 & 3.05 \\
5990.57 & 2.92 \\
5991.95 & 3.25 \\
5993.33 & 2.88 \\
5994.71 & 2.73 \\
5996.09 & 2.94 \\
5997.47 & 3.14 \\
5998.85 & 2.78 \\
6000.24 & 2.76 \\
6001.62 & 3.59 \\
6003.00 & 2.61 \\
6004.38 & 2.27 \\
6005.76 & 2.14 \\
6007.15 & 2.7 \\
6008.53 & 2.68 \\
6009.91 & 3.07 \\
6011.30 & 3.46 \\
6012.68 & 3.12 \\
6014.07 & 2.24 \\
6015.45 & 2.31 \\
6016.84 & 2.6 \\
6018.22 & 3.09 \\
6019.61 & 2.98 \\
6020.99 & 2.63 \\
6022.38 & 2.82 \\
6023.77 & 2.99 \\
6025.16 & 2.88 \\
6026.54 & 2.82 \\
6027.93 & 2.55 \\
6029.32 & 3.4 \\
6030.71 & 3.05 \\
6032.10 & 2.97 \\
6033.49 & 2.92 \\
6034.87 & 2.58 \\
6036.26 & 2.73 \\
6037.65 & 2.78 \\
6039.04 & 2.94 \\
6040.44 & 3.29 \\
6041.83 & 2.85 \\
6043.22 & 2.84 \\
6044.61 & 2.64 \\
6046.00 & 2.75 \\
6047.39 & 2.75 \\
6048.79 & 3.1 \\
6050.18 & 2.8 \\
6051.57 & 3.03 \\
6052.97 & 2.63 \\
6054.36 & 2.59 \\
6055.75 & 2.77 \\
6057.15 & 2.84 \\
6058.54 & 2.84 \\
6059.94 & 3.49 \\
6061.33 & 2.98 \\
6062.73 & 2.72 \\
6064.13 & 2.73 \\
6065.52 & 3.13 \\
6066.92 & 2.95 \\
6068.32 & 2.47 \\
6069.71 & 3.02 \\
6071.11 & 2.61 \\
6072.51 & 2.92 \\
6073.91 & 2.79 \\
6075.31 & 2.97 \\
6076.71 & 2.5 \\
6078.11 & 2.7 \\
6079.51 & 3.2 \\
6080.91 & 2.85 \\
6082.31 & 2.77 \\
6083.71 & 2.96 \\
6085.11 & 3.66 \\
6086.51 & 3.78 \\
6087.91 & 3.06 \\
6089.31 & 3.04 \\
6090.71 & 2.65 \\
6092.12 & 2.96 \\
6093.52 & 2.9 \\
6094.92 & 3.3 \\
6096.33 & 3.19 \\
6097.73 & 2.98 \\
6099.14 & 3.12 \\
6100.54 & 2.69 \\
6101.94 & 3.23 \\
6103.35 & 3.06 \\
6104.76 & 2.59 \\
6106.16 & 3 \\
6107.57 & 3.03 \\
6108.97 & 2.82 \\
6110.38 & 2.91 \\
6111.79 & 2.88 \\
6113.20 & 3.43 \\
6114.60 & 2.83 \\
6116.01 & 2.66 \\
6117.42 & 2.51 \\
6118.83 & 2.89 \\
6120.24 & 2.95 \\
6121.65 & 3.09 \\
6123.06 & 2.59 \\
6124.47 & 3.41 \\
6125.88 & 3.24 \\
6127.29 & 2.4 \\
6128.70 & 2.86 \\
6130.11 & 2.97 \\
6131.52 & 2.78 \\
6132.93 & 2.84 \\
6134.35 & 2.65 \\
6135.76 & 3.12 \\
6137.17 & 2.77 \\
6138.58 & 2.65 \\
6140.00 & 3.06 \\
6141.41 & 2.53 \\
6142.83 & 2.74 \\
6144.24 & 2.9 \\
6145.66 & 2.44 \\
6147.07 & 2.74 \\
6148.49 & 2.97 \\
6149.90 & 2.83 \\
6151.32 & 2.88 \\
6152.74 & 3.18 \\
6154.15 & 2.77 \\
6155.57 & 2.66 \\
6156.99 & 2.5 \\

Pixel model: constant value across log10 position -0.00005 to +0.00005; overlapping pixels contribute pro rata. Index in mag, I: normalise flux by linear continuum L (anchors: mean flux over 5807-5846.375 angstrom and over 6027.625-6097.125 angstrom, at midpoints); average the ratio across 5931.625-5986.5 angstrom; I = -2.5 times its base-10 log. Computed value 0.028 mag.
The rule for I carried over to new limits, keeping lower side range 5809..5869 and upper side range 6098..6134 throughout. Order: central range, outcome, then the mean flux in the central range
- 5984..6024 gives 0.02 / 2.87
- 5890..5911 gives 0.13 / 2.6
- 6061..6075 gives 0.03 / 2.83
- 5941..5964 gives 0.03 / 2.84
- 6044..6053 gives 0.03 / 2.83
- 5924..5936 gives 0.01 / 2.9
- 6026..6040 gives 0.01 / 2.88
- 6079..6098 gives -0.07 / 3.1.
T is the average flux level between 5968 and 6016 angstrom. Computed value 2.88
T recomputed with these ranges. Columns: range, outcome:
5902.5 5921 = 2.91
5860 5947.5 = 2.79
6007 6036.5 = 2.85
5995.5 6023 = 2.8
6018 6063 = 2.88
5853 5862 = 2.79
